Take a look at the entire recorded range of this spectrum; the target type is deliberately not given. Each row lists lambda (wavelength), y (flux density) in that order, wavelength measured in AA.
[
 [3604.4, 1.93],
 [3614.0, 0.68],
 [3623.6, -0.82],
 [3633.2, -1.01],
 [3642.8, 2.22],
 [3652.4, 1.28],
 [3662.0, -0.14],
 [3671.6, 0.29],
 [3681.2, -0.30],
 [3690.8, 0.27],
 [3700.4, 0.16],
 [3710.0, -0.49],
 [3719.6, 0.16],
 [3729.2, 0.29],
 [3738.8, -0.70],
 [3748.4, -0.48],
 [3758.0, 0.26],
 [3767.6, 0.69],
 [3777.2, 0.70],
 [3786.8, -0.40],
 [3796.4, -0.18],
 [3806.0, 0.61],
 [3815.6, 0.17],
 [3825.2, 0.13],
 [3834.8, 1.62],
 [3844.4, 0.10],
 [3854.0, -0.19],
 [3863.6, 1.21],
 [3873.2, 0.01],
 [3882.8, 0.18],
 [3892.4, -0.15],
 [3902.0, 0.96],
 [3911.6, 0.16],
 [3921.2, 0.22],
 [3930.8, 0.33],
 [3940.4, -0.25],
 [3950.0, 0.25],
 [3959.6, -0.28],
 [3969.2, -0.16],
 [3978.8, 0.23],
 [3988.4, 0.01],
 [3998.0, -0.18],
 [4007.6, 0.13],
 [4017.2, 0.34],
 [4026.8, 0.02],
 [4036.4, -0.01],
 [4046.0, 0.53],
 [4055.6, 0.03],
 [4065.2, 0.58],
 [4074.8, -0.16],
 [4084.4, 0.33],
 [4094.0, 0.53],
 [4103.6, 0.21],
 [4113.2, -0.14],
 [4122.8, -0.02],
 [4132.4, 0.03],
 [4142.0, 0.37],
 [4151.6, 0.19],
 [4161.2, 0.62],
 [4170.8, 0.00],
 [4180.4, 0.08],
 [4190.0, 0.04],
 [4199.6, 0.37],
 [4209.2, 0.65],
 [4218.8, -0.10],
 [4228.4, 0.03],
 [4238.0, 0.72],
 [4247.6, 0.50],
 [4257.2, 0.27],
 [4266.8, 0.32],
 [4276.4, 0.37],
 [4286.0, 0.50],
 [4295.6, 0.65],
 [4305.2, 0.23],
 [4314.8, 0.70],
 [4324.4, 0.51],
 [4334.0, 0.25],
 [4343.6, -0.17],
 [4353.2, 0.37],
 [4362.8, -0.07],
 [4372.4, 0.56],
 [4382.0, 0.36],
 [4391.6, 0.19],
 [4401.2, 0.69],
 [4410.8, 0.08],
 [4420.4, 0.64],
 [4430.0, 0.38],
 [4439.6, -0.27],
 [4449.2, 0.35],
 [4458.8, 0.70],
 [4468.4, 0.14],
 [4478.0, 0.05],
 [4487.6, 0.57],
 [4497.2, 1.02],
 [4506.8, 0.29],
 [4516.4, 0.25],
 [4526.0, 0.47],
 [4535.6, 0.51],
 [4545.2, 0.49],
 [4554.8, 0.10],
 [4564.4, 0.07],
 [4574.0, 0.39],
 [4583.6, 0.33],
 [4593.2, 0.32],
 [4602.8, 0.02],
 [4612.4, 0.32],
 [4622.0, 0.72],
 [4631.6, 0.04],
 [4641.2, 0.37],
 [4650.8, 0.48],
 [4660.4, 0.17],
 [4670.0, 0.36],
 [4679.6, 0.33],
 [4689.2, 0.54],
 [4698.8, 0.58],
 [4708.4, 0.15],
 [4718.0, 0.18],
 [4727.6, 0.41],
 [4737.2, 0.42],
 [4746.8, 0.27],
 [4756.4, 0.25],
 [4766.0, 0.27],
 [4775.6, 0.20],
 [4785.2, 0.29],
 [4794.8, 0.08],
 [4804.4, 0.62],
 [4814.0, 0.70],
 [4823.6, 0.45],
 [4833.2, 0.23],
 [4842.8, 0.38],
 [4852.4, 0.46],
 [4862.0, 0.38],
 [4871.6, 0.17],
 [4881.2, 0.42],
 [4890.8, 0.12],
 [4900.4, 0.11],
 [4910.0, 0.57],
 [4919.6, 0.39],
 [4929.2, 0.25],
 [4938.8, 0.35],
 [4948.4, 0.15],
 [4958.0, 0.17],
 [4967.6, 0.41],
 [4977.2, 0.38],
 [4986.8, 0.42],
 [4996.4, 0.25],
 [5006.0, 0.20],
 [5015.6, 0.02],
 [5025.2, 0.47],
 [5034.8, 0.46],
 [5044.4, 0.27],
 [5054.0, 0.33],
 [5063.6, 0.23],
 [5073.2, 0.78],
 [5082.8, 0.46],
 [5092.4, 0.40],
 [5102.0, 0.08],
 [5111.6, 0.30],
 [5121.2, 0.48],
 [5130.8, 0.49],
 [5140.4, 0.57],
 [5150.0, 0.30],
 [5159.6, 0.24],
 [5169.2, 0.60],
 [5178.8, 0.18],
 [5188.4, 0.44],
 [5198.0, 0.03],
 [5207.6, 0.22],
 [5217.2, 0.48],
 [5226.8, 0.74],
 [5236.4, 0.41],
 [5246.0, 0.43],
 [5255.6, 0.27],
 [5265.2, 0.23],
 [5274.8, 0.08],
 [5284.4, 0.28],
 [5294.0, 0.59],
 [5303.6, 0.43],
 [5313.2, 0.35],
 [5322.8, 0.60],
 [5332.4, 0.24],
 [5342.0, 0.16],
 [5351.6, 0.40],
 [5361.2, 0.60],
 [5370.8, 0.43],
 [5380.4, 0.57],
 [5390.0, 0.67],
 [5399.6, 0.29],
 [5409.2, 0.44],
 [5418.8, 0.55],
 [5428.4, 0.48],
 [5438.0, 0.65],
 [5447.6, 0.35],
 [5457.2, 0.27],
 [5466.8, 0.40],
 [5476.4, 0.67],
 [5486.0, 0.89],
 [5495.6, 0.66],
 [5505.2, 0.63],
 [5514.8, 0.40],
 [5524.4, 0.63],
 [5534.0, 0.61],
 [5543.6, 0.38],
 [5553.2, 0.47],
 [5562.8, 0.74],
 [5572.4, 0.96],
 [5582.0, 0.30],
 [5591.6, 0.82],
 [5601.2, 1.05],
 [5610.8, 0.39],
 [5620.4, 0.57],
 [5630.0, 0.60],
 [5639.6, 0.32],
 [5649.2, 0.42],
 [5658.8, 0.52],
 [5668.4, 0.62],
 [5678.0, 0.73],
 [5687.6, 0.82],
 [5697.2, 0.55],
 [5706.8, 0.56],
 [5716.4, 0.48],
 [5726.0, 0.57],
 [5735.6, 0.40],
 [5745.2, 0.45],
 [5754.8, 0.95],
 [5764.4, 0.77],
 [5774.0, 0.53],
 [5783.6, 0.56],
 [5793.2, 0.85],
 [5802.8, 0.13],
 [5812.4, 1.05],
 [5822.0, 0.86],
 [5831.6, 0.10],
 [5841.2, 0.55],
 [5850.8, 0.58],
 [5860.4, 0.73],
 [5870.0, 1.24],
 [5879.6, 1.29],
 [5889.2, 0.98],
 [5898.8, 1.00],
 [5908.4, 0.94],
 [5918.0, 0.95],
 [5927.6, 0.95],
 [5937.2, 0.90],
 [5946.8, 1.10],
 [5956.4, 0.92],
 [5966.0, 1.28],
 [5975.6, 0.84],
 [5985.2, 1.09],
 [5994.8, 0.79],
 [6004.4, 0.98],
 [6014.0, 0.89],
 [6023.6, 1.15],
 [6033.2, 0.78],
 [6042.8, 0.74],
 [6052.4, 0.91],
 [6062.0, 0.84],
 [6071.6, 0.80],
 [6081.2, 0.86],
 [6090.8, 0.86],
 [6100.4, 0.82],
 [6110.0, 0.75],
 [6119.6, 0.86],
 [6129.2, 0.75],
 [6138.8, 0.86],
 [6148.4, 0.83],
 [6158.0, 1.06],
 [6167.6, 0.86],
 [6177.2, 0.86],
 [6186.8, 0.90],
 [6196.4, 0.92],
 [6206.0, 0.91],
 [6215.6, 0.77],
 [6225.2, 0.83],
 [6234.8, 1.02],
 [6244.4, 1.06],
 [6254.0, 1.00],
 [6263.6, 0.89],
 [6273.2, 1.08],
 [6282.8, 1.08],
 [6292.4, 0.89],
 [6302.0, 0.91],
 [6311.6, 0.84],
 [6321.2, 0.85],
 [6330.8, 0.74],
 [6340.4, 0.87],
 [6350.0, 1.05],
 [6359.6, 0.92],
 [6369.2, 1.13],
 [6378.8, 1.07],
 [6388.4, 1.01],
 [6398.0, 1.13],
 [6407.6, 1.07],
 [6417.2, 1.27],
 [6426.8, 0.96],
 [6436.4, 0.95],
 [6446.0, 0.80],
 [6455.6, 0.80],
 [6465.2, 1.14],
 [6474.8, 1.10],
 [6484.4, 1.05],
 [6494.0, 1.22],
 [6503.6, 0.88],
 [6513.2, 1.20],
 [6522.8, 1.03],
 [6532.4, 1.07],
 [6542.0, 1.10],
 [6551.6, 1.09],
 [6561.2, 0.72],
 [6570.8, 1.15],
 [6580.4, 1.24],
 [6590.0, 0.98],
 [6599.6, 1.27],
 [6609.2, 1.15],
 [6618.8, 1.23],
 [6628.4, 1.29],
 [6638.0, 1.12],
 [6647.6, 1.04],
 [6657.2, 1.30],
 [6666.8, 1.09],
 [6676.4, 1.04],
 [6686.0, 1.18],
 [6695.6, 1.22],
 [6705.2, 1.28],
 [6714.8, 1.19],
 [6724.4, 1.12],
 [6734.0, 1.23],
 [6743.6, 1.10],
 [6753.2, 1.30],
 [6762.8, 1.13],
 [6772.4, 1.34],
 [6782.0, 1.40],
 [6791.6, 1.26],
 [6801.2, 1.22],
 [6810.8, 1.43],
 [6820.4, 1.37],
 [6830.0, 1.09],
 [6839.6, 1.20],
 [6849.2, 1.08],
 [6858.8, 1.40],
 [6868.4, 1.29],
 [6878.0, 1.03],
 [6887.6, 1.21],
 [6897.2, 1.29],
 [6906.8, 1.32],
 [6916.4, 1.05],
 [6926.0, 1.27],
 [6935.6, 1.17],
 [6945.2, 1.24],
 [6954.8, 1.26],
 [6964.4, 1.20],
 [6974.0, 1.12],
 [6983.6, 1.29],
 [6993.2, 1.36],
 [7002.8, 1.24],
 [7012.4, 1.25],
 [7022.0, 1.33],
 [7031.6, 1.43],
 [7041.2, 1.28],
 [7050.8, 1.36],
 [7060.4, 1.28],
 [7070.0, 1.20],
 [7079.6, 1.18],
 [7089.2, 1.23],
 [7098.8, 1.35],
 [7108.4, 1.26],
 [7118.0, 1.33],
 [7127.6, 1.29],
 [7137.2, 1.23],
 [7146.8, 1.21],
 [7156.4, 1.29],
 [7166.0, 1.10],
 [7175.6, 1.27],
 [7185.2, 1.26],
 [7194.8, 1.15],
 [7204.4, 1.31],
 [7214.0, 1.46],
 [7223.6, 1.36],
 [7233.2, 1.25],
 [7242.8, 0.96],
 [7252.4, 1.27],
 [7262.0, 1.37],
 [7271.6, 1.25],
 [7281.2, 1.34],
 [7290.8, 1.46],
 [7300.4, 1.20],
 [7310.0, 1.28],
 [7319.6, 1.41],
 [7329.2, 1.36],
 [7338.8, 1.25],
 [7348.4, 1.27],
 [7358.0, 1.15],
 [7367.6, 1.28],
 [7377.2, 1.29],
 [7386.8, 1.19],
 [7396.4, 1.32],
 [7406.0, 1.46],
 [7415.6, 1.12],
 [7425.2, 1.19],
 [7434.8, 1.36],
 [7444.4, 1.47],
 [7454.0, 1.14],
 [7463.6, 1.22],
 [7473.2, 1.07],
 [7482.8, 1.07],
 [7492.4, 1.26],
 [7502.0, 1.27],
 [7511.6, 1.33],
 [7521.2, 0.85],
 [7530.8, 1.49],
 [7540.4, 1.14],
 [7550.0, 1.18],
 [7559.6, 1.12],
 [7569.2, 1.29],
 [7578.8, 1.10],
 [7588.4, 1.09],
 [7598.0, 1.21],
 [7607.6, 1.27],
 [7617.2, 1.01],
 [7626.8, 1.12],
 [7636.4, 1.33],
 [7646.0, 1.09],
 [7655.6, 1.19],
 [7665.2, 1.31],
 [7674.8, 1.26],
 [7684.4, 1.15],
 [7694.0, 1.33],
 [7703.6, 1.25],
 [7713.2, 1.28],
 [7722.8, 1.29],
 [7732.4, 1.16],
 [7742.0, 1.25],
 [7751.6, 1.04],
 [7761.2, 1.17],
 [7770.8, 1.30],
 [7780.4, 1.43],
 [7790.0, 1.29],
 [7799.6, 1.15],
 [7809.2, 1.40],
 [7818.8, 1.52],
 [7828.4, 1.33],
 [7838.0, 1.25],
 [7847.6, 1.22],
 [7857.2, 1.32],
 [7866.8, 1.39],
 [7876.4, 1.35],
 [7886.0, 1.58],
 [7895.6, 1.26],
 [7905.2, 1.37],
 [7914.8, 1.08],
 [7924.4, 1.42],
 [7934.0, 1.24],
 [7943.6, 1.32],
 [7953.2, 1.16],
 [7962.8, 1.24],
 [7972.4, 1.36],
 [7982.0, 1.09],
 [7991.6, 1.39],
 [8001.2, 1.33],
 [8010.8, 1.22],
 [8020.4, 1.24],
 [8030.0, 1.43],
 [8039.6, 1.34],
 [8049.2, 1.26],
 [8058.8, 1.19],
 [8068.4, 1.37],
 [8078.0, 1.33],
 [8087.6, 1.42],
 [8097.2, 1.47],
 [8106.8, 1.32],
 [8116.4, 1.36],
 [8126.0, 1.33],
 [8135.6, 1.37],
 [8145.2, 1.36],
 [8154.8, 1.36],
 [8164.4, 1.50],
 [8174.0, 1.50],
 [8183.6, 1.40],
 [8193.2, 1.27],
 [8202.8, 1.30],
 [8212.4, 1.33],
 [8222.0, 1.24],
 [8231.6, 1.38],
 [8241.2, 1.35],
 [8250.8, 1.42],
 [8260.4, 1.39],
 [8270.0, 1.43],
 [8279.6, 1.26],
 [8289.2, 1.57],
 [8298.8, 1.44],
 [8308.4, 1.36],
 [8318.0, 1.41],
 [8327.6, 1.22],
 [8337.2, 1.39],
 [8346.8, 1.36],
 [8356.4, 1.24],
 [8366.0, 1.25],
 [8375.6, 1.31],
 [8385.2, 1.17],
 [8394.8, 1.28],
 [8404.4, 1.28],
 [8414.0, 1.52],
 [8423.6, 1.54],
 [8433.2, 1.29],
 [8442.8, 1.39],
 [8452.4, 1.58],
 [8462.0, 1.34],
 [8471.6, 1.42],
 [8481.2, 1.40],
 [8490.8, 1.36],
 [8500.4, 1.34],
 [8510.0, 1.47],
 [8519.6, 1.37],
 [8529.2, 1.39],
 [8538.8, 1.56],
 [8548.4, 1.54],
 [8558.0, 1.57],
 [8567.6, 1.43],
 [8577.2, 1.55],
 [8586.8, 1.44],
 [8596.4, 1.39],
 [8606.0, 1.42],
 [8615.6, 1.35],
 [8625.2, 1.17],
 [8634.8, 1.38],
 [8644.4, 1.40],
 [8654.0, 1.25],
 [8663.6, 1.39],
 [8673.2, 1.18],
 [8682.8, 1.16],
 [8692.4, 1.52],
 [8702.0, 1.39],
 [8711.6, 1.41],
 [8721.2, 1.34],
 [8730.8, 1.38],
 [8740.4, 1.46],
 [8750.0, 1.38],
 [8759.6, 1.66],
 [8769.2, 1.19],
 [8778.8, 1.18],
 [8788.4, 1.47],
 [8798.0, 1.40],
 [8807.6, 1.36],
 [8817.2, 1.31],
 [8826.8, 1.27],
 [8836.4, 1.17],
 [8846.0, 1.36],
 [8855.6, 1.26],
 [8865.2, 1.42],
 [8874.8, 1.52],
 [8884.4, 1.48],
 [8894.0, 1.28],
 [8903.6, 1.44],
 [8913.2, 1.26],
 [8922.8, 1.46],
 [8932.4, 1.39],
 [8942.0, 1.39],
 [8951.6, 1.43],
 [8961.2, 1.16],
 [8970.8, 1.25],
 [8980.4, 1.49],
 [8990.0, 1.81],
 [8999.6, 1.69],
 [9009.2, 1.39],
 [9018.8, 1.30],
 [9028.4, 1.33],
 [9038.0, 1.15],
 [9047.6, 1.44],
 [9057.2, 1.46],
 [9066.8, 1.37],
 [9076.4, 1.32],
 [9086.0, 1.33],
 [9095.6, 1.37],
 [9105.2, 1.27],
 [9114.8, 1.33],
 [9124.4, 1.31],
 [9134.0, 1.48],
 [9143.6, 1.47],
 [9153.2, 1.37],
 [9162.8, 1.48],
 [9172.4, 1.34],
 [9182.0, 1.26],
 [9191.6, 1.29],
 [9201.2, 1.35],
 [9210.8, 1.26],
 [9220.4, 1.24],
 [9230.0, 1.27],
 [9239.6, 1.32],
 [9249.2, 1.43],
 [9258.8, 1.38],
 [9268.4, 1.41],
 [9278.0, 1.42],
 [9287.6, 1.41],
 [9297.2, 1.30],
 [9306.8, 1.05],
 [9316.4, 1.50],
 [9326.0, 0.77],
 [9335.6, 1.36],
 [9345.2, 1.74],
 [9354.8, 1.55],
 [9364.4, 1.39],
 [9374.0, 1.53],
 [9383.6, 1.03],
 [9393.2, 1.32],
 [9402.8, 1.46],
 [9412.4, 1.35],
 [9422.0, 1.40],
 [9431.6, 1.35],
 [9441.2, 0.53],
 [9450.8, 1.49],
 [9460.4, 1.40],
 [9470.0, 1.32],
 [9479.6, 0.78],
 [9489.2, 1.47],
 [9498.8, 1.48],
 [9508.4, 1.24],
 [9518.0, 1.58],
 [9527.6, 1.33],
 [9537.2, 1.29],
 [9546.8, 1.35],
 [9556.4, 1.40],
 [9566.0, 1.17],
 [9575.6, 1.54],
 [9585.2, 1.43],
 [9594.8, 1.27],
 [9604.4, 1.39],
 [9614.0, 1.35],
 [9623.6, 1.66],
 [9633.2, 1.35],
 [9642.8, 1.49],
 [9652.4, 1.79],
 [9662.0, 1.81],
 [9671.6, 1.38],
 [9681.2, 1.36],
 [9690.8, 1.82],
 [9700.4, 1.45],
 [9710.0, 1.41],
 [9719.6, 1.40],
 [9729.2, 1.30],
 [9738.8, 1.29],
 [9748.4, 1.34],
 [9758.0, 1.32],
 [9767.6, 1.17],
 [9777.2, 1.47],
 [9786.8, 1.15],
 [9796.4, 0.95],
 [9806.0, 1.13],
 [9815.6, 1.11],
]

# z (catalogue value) 0.471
